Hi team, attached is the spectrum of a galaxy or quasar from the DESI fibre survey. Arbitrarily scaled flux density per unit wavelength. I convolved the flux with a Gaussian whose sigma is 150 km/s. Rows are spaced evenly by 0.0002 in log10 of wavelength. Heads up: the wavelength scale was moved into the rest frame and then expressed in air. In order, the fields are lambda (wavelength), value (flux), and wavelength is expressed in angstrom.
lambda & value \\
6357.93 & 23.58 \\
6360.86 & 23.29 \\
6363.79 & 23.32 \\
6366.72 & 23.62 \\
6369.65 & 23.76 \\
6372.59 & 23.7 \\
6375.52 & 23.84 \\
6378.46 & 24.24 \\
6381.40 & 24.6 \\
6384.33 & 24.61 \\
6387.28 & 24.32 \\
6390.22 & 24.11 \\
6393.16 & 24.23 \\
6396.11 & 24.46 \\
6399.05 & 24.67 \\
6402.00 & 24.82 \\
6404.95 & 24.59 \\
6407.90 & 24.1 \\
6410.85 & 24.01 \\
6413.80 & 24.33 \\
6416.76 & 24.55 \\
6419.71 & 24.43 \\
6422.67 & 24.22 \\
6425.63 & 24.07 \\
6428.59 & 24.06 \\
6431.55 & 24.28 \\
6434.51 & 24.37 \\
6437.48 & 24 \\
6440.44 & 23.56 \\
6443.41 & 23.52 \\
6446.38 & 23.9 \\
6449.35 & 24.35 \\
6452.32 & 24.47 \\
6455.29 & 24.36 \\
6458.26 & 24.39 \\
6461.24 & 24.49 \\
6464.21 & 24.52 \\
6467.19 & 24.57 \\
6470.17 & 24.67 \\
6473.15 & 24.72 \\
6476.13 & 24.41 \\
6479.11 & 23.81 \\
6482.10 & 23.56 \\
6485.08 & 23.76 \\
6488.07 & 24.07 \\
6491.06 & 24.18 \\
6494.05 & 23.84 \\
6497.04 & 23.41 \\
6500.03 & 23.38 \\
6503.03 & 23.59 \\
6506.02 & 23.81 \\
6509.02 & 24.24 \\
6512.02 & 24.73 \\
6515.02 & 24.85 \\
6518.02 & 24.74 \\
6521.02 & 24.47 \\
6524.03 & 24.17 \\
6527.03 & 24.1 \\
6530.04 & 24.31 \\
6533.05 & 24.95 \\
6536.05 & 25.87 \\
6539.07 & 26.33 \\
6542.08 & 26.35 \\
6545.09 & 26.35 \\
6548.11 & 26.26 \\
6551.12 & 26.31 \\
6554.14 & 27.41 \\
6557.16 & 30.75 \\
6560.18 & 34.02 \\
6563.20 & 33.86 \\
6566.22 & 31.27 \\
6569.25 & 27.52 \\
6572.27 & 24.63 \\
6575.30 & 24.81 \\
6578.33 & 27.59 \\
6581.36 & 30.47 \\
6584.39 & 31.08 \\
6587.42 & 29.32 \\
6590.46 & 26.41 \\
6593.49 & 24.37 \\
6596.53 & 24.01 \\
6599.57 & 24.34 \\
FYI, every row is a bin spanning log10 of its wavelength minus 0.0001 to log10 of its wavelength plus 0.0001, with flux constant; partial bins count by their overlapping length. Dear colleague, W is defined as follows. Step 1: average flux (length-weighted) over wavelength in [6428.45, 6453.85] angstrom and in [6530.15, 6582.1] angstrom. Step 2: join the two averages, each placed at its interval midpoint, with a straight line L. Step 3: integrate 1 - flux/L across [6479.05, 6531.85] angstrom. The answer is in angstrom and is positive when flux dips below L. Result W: 4.2 angstrom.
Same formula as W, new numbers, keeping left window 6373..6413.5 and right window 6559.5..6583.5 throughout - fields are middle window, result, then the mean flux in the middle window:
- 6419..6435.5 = 0.7 angstrom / 24.2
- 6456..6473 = 1.1 angstrom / 24.5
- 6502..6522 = 2.3 angstrom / 24.4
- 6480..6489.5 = 1.1 angstrom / 23.8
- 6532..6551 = 1.5 angstrom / 26.1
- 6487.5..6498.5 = 1.3 angstrom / 23.9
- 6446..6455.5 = 0.6 angstrom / 24.3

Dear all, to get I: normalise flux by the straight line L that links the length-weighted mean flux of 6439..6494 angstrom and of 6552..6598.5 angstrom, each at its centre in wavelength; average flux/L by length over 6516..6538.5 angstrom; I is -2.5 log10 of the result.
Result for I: 0.08 mag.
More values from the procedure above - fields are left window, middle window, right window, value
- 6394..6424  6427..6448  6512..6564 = 0.04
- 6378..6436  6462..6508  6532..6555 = 0.06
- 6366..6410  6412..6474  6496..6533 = 0.00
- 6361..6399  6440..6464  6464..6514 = 0.00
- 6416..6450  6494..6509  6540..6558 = 0.10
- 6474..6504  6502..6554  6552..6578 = 0.06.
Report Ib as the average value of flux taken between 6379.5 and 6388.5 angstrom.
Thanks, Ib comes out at 24.5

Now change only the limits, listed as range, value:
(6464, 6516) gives 24.1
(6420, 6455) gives 24.1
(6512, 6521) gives 24.7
